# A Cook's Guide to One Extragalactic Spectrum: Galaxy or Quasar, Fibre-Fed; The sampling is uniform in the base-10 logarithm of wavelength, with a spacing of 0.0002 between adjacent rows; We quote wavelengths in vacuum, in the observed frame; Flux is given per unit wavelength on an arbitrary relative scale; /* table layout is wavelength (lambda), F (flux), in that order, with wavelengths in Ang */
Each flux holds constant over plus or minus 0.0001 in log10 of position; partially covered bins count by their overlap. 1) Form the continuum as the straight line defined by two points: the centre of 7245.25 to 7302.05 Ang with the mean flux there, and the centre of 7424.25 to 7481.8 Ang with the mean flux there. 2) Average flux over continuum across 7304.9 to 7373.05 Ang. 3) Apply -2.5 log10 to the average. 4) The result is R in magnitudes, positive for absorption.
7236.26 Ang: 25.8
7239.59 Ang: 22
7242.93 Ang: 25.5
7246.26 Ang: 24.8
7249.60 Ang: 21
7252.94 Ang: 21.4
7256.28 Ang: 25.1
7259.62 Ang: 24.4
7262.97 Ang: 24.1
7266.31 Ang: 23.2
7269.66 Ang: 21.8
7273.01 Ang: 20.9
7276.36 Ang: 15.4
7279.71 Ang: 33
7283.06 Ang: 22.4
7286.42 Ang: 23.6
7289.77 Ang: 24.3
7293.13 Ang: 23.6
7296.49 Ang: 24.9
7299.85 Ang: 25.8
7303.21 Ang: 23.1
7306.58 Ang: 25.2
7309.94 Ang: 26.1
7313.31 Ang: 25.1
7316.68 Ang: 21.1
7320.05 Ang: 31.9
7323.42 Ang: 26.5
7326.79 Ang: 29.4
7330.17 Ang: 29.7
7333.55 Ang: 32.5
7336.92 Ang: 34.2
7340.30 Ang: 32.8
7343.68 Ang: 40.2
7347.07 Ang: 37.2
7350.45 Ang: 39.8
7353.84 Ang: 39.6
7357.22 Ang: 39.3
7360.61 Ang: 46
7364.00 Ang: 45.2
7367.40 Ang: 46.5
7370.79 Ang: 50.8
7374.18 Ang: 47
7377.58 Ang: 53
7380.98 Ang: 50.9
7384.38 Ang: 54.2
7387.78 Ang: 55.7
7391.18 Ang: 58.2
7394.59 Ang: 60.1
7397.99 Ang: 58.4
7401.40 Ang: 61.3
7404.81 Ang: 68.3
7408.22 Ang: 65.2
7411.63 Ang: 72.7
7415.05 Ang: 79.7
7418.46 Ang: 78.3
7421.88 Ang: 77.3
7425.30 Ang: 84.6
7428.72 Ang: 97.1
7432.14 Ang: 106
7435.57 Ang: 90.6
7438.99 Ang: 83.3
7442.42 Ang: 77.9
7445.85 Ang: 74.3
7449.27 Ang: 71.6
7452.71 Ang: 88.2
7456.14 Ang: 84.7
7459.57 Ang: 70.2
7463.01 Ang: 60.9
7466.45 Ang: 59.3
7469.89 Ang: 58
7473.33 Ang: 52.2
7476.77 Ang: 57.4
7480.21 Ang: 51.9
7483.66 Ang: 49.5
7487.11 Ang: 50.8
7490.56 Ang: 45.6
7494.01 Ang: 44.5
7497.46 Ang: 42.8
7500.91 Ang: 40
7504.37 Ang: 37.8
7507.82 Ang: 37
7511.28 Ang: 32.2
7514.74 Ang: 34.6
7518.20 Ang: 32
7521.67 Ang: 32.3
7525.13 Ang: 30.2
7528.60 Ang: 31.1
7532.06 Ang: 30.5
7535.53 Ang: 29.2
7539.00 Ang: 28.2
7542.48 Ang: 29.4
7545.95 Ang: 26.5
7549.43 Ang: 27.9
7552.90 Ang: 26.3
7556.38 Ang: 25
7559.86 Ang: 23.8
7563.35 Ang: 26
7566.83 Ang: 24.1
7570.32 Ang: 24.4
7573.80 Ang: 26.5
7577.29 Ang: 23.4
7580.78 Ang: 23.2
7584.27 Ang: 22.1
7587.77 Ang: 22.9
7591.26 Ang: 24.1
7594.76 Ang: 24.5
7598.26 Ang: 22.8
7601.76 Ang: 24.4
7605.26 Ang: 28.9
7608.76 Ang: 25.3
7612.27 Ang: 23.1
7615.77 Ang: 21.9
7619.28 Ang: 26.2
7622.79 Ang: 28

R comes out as 0.21 mag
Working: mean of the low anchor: 23.5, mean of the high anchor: 74.5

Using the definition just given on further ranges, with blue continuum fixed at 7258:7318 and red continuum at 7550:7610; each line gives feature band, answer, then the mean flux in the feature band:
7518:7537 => -0.25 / 30.8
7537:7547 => -0.15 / 28.2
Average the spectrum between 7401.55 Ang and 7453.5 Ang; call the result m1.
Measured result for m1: 80.3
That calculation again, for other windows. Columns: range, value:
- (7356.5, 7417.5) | 56.8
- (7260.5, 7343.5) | 26.1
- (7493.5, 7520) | 37.3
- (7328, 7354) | 35.4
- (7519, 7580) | 27.3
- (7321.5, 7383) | 40.1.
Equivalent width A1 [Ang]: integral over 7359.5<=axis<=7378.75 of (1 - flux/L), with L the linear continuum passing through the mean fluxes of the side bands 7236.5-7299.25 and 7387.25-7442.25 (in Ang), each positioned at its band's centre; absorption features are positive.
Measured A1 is 3.6 Ang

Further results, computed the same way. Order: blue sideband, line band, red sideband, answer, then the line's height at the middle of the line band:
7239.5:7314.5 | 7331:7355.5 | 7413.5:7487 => 3.7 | 42.8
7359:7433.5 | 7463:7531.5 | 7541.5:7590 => -3.2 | 40.9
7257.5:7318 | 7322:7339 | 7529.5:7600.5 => -4.6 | 24.1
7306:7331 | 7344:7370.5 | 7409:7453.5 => 2.1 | 46.1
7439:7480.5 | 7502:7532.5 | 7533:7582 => 7.1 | 43.5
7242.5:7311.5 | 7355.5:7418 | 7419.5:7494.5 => -5.0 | 52.1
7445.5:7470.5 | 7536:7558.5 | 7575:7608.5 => 7.1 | 39.8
